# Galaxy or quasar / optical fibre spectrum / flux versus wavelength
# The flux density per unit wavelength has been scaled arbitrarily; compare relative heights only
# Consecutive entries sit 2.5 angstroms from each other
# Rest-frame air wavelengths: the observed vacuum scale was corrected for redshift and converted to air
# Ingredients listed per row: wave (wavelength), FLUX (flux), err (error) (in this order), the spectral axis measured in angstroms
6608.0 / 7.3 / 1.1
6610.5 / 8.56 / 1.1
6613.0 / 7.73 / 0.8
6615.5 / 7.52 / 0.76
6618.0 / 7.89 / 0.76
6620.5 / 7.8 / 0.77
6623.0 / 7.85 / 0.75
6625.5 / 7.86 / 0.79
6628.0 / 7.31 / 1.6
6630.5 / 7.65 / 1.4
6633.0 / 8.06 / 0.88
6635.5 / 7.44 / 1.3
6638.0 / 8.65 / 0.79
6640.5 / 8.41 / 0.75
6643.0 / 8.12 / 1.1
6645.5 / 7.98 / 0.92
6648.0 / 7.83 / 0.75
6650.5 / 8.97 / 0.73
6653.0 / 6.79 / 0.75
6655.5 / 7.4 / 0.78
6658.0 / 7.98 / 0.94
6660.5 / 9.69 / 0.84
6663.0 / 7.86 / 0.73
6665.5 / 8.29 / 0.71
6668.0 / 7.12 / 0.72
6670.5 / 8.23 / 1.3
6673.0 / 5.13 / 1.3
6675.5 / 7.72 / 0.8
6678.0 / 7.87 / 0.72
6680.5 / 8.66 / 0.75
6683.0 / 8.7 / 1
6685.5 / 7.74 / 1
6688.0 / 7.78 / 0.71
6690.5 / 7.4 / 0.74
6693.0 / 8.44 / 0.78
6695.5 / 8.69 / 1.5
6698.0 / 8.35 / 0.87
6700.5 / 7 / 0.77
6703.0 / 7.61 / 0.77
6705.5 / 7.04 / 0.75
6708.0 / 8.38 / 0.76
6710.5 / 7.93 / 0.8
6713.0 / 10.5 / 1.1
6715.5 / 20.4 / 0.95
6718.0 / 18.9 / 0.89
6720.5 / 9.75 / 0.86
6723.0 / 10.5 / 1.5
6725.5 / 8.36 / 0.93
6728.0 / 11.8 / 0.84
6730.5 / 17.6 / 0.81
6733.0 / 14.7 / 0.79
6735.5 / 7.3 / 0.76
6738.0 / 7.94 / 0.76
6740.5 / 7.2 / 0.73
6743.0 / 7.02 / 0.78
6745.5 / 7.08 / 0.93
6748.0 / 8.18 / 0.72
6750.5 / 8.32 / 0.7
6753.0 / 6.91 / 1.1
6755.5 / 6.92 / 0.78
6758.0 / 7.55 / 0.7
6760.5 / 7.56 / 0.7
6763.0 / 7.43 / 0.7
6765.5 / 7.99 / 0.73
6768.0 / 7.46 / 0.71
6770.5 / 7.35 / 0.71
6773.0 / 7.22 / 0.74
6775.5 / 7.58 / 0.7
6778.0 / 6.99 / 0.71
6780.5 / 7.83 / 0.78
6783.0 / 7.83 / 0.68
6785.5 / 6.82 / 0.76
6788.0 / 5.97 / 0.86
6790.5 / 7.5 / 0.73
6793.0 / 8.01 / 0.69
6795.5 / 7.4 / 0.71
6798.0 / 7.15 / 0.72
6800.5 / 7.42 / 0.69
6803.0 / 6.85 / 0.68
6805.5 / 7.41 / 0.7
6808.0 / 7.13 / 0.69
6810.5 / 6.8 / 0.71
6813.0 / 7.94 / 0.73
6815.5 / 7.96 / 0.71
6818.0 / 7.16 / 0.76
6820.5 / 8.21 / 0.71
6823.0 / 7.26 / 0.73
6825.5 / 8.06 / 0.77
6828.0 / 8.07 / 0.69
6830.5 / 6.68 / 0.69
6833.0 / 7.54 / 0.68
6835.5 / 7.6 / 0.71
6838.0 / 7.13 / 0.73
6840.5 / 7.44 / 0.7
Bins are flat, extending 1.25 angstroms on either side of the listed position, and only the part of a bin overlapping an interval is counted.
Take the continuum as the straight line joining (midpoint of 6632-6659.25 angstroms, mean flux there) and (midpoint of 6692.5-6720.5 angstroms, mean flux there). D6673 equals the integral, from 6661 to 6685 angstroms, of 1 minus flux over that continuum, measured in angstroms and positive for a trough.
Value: 3.3 angstroms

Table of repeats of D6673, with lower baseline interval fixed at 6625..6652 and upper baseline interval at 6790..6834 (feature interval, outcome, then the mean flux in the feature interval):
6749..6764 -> 0.4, 7.46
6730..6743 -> -4.2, 10.2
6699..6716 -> -3.4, 9.35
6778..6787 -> 0.2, 7.38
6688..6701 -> -0.3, 8.01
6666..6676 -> 1.0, 7.09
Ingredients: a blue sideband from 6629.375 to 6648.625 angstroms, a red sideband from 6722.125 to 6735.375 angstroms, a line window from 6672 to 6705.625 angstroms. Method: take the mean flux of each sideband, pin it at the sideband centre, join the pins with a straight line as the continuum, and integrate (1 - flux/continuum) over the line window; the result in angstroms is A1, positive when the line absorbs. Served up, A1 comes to 8.4 angstroms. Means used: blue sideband 8.03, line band 7.77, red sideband 12.2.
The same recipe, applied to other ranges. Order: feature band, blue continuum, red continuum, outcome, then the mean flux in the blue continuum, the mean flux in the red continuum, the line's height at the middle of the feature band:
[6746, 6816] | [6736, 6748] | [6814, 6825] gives 1.3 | 7.4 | 7.68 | 7.54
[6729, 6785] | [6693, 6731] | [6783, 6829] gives 5.3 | 10.6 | 7.4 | 9.09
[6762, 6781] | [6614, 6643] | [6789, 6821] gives 0.1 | 7.87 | 7.43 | 7.51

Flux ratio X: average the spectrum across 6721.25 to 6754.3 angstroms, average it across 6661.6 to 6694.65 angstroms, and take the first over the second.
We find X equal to 1.2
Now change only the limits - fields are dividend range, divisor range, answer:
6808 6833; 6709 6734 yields 0.58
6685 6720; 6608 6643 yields 1.24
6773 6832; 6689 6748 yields 0.74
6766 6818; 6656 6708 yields 0.93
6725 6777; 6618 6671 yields 1.07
